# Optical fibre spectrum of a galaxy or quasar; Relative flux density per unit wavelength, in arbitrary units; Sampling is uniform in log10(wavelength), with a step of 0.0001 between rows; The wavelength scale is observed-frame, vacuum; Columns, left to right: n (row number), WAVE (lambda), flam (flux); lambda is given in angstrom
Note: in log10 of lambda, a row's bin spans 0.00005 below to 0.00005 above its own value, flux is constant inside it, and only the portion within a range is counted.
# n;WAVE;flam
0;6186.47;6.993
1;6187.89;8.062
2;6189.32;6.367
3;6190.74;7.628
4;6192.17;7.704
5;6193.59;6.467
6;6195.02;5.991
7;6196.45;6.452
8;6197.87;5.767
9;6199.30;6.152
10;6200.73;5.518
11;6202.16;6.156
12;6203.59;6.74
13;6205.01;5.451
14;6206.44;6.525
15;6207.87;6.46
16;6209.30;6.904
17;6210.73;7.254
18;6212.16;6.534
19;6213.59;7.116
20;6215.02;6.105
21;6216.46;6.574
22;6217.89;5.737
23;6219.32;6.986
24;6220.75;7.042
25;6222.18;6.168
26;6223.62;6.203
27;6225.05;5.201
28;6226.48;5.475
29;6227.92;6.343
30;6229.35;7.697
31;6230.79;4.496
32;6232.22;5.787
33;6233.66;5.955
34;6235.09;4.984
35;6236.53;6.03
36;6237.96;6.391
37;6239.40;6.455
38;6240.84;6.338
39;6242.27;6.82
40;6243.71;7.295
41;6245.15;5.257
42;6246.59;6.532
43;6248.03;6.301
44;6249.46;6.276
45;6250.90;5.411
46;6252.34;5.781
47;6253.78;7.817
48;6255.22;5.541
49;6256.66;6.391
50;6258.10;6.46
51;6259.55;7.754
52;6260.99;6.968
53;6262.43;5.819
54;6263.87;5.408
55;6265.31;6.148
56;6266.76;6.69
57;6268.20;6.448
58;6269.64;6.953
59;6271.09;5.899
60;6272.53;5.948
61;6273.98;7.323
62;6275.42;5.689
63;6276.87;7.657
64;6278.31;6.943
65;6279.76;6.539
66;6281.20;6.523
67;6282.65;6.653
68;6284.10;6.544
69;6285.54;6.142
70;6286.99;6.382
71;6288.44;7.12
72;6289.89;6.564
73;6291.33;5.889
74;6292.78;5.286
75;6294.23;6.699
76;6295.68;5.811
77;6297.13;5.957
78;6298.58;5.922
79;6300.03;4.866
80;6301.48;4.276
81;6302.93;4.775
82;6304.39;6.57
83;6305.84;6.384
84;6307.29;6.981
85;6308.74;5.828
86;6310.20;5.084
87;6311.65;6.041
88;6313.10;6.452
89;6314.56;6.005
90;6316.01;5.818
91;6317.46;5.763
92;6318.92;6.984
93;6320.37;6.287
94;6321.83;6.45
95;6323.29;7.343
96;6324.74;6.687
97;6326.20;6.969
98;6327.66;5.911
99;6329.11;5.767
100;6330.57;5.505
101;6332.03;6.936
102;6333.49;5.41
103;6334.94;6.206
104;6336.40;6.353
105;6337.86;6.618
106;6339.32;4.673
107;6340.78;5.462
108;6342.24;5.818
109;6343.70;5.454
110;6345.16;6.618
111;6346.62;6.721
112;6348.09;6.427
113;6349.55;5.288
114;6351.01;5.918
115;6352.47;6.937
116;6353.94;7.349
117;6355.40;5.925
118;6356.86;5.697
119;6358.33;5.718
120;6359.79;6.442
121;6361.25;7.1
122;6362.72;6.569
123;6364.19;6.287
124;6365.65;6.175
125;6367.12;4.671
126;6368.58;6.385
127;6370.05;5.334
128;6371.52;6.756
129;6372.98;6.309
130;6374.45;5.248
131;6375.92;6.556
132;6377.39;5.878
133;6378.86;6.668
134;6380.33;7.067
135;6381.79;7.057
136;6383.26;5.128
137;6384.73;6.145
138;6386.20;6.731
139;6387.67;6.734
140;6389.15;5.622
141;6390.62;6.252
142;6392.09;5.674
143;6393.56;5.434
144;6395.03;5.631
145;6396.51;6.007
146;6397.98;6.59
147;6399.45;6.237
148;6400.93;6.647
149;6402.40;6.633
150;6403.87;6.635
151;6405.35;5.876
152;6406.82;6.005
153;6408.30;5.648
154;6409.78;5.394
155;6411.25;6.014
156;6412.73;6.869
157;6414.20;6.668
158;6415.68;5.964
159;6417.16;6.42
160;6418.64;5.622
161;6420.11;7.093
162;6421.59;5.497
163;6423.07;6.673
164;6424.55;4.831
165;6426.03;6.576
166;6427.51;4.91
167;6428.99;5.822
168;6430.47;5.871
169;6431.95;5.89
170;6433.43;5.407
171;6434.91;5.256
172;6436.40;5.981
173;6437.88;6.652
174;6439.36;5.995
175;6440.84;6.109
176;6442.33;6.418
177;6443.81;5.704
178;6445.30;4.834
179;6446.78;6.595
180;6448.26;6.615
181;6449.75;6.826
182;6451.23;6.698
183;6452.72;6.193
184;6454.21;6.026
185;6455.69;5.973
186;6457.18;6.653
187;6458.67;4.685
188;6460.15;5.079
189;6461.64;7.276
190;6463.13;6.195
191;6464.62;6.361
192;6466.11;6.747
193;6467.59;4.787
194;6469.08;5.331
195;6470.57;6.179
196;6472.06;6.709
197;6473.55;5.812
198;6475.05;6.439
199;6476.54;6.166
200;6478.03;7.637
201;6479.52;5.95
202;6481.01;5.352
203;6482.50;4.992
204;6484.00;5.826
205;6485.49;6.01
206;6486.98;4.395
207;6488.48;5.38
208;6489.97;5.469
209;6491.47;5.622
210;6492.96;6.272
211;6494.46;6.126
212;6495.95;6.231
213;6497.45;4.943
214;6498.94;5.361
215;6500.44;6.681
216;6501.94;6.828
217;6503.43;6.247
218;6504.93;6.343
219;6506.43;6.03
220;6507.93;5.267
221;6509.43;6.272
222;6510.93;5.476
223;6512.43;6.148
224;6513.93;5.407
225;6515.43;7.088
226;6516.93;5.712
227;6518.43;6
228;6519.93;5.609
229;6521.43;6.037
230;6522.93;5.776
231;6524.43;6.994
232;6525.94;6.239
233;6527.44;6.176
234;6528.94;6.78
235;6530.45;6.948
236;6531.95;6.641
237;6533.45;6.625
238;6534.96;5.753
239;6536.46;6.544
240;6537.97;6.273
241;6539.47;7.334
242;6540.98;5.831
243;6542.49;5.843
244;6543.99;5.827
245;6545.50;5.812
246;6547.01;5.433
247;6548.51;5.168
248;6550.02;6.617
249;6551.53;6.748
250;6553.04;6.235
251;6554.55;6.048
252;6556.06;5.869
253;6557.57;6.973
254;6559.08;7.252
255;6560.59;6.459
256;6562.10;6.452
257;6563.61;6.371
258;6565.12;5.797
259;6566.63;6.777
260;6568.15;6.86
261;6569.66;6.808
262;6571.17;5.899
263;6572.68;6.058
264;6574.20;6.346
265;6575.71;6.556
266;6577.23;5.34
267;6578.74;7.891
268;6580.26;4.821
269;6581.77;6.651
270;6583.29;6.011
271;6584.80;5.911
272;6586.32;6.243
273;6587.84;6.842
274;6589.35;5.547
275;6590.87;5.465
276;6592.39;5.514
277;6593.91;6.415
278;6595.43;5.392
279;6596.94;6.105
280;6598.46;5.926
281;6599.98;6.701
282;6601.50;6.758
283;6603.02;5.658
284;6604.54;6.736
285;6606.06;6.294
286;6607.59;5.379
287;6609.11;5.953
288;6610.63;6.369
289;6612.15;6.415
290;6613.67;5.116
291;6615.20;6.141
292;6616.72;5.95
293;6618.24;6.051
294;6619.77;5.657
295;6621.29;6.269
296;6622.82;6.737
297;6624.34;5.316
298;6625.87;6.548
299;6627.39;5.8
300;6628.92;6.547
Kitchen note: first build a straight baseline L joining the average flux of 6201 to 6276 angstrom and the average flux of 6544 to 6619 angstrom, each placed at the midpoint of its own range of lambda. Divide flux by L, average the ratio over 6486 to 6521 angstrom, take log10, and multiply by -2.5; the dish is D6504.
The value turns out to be 0.06 mag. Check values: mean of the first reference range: 6.3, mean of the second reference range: 6.16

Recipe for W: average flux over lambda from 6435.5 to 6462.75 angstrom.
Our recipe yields 6.12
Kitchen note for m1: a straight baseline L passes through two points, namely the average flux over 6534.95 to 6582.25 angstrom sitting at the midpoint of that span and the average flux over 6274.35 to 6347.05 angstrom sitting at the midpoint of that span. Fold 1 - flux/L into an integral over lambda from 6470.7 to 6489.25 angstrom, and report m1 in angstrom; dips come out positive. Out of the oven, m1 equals 1.0 angstrom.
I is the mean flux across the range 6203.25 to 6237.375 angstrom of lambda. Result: 6.24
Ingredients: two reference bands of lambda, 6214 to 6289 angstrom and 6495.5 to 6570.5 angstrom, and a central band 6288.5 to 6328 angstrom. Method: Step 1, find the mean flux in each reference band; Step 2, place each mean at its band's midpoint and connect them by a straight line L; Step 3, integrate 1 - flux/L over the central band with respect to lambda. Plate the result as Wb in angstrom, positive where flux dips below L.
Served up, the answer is 1.5 angstrom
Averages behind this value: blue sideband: 6.34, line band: 6.08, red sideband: 6.22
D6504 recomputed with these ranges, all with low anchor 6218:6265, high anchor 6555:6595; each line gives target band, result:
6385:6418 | 0.01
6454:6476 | 0.04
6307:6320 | 0.03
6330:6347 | 0.05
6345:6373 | 0.00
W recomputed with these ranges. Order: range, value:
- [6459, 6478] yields 6.12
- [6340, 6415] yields 6.16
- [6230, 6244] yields 6.03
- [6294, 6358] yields 6.06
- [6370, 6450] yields 6.09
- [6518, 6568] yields 6.29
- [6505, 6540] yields 6.22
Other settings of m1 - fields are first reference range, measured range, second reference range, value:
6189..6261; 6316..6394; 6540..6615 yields 1.2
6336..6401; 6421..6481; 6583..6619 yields 0.7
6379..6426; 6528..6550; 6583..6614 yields -0.5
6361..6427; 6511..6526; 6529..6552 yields 0.4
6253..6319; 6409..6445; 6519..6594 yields 1.6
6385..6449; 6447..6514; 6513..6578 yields 1.8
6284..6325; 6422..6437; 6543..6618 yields 1.0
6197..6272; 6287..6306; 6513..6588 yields 1.3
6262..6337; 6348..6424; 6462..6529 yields -0.9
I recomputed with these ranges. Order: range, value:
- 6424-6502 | 5.93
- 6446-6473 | 6.16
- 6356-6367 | 6.19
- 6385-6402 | 6.15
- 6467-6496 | 5.83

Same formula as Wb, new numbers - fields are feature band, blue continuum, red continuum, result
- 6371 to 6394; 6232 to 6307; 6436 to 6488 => -0.3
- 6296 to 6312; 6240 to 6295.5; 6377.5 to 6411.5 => 1.6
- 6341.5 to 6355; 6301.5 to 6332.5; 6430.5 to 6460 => -0.3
